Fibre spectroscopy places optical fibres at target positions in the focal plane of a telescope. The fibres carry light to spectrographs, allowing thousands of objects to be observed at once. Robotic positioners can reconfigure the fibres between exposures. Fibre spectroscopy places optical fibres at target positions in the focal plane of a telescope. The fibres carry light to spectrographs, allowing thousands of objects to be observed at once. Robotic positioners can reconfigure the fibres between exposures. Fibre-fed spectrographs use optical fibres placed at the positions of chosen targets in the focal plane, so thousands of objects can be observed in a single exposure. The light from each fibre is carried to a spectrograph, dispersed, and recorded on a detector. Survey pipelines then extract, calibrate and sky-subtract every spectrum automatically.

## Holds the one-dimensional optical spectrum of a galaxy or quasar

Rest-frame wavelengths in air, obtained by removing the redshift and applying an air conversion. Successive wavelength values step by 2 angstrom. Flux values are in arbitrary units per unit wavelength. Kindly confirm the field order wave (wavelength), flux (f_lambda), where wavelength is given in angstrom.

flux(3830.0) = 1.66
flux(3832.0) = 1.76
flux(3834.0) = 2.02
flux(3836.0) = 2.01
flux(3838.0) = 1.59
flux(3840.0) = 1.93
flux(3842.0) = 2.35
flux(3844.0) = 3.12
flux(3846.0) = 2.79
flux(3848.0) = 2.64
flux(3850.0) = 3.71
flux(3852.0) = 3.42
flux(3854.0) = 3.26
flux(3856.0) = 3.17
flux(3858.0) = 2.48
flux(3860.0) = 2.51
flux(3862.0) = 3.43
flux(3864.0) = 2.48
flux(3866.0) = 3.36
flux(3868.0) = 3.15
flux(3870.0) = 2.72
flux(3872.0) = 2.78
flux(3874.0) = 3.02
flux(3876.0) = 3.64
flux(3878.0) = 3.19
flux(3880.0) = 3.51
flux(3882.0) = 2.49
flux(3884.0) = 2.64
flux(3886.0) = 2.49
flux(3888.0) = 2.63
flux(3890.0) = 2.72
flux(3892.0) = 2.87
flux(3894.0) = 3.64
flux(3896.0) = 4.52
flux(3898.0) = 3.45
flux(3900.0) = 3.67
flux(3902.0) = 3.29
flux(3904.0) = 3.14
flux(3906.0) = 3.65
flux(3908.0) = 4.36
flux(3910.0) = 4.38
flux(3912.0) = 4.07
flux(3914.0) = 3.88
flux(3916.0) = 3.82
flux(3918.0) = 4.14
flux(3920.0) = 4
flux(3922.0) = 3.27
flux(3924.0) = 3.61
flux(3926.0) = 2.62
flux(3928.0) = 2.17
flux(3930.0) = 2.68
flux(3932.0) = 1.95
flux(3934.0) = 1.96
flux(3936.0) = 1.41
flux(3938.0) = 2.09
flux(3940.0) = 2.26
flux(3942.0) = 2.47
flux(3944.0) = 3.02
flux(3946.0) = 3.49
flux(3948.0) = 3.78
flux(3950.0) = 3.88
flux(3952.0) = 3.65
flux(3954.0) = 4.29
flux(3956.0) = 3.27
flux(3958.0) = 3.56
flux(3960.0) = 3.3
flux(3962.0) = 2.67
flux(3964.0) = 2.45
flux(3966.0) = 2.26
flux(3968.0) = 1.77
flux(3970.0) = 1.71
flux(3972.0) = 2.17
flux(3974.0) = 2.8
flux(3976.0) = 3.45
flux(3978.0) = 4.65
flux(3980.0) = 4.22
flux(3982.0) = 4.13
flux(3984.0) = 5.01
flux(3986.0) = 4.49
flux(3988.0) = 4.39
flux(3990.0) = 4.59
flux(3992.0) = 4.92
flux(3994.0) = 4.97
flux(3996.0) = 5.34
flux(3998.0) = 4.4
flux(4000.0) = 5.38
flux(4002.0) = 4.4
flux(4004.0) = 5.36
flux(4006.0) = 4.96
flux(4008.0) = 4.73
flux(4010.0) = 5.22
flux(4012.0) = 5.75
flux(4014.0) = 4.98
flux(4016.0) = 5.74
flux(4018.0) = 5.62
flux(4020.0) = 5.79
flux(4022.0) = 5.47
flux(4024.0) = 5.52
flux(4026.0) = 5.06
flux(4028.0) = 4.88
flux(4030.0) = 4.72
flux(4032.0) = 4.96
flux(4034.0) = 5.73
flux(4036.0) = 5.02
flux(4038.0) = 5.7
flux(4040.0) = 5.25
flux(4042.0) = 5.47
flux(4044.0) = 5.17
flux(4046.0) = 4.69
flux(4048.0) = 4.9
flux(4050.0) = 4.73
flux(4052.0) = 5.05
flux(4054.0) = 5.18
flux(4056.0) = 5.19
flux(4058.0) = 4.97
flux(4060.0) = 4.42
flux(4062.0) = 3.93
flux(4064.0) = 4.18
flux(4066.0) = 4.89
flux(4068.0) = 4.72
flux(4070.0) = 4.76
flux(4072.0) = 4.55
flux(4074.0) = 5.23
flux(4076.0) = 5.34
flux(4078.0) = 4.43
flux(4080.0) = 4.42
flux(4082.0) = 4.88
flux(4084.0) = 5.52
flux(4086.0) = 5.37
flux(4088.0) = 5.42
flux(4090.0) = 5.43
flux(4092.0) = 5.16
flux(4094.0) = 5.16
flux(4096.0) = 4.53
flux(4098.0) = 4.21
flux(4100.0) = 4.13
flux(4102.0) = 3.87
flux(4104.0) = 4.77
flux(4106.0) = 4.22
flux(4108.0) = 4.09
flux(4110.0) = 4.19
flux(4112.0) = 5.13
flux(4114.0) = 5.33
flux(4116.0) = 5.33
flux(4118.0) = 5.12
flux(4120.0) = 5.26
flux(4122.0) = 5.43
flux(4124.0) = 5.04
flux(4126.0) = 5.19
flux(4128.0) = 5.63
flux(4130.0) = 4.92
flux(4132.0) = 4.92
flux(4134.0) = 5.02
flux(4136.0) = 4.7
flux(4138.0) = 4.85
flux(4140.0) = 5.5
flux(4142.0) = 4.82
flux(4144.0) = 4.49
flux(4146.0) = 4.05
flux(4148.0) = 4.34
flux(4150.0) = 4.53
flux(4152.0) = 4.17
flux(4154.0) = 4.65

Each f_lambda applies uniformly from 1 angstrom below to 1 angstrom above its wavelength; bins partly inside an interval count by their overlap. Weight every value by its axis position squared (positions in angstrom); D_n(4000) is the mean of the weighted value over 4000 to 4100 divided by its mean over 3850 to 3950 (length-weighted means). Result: 1.73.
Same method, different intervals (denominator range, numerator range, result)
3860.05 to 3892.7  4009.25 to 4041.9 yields 1.96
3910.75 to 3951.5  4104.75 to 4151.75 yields 1.76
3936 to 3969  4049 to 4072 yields 1.68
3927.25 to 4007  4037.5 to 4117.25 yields 1.46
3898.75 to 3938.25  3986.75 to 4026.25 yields 1.66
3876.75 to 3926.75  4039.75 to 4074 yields 1.51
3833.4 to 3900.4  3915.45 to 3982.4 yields 1.07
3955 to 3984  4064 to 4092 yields 1.69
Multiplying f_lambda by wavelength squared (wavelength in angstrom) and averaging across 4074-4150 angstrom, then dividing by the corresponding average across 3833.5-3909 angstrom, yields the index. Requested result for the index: 1.83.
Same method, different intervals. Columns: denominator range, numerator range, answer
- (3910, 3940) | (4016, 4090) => 1.80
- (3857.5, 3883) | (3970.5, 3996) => 1.47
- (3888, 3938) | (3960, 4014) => 1.30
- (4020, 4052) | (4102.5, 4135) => 1.00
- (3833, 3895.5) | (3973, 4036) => 1.85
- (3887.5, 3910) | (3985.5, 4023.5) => 1.53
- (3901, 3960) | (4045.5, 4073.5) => 1.56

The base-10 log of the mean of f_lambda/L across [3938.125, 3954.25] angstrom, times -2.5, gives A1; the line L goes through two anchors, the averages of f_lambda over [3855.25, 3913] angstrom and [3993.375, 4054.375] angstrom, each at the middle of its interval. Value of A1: 0.25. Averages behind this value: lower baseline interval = 3.22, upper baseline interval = 5.17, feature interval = 3.24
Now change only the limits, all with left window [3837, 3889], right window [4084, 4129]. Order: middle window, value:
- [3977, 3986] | -0.16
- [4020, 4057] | -0.19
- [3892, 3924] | -0.17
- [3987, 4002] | -0.21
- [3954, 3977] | 0.33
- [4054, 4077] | -0.04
